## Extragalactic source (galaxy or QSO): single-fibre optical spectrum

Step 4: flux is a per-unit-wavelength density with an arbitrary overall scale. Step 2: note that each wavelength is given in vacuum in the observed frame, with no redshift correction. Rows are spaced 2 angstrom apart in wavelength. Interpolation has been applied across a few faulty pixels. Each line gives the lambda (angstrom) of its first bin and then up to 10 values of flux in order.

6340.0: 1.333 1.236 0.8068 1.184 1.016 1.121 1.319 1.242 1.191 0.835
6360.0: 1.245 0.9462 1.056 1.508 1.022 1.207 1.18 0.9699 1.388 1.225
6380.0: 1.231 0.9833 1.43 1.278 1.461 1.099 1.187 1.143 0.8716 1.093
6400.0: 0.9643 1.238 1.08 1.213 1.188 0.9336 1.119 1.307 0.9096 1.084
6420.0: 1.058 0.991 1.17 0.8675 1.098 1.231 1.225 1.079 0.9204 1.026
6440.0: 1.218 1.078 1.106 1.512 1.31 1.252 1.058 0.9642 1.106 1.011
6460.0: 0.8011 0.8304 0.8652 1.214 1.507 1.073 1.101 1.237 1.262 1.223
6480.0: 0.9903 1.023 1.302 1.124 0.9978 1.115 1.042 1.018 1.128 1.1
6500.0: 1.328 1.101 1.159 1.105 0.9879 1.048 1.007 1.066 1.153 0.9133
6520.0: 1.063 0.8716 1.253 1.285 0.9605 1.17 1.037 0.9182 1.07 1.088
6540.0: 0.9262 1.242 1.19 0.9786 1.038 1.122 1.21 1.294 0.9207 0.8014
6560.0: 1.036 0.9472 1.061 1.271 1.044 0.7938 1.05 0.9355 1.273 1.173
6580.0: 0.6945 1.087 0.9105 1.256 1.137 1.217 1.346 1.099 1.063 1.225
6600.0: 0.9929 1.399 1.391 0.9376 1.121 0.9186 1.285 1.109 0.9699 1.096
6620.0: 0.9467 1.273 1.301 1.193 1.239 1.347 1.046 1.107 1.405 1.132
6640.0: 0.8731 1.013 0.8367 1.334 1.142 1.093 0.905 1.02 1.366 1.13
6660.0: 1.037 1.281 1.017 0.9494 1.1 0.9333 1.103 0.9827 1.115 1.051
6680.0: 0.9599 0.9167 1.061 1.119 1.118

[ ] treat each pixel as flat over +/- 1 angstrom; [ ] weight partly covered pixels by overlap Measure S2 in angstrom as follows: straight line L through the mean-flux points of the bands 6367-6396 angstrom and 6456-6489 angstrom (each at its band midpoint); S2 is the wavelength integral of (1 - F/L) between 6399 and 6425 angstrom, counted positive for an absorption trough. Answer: 1.4 angstrom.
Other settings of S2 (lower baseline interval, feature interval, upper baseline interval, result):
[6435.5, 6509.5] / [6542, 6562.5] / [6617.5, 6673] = 0.90 angstrom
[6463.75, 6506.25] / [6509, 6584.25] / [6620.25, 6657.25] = 5.97 angstrom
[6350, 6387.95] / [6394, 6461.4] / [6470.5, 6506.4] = 3.85 angstrom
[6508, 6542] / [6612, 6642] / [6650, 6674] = -2.16 angstrom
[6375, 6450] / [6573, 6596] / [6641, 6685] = -0.29 angstrom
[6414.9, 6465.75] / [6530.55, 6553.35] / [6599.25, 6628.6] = 0.73 angstrom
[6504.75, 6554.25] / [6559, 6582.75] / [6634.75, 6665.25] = 1.24 angstrom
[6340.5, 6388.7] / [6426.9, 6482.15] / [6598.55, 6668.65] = 1.67 angstrom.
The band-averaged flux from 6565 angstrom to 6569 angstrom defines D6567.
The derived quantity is 1.16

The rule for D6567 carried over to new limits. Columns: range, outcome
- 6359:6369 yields 1.16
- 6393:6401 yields 1.02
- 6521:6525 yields 1.06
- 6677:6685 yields 0.997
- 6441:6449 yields 1.25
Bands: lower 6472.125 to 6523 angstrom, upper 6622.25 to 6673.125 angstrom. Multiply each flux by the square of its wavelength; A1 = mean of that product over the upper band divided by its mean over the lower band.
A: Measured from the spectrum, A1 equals 1.07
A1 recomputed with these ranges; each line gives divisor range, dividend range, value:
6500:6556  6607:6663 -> 1.07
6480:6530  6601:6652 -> 1.08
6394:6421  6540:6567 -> 1.04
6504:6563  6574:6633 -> 1.09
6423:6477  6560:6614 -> 1.03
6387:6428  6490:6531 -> 1.02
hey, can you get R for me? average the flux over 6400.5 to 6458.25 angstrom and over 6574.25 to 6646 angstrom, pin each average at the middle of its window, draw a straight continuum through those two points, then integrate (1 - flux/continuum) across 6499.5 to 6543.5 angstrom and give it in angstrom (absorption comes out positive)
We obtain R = 1.7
